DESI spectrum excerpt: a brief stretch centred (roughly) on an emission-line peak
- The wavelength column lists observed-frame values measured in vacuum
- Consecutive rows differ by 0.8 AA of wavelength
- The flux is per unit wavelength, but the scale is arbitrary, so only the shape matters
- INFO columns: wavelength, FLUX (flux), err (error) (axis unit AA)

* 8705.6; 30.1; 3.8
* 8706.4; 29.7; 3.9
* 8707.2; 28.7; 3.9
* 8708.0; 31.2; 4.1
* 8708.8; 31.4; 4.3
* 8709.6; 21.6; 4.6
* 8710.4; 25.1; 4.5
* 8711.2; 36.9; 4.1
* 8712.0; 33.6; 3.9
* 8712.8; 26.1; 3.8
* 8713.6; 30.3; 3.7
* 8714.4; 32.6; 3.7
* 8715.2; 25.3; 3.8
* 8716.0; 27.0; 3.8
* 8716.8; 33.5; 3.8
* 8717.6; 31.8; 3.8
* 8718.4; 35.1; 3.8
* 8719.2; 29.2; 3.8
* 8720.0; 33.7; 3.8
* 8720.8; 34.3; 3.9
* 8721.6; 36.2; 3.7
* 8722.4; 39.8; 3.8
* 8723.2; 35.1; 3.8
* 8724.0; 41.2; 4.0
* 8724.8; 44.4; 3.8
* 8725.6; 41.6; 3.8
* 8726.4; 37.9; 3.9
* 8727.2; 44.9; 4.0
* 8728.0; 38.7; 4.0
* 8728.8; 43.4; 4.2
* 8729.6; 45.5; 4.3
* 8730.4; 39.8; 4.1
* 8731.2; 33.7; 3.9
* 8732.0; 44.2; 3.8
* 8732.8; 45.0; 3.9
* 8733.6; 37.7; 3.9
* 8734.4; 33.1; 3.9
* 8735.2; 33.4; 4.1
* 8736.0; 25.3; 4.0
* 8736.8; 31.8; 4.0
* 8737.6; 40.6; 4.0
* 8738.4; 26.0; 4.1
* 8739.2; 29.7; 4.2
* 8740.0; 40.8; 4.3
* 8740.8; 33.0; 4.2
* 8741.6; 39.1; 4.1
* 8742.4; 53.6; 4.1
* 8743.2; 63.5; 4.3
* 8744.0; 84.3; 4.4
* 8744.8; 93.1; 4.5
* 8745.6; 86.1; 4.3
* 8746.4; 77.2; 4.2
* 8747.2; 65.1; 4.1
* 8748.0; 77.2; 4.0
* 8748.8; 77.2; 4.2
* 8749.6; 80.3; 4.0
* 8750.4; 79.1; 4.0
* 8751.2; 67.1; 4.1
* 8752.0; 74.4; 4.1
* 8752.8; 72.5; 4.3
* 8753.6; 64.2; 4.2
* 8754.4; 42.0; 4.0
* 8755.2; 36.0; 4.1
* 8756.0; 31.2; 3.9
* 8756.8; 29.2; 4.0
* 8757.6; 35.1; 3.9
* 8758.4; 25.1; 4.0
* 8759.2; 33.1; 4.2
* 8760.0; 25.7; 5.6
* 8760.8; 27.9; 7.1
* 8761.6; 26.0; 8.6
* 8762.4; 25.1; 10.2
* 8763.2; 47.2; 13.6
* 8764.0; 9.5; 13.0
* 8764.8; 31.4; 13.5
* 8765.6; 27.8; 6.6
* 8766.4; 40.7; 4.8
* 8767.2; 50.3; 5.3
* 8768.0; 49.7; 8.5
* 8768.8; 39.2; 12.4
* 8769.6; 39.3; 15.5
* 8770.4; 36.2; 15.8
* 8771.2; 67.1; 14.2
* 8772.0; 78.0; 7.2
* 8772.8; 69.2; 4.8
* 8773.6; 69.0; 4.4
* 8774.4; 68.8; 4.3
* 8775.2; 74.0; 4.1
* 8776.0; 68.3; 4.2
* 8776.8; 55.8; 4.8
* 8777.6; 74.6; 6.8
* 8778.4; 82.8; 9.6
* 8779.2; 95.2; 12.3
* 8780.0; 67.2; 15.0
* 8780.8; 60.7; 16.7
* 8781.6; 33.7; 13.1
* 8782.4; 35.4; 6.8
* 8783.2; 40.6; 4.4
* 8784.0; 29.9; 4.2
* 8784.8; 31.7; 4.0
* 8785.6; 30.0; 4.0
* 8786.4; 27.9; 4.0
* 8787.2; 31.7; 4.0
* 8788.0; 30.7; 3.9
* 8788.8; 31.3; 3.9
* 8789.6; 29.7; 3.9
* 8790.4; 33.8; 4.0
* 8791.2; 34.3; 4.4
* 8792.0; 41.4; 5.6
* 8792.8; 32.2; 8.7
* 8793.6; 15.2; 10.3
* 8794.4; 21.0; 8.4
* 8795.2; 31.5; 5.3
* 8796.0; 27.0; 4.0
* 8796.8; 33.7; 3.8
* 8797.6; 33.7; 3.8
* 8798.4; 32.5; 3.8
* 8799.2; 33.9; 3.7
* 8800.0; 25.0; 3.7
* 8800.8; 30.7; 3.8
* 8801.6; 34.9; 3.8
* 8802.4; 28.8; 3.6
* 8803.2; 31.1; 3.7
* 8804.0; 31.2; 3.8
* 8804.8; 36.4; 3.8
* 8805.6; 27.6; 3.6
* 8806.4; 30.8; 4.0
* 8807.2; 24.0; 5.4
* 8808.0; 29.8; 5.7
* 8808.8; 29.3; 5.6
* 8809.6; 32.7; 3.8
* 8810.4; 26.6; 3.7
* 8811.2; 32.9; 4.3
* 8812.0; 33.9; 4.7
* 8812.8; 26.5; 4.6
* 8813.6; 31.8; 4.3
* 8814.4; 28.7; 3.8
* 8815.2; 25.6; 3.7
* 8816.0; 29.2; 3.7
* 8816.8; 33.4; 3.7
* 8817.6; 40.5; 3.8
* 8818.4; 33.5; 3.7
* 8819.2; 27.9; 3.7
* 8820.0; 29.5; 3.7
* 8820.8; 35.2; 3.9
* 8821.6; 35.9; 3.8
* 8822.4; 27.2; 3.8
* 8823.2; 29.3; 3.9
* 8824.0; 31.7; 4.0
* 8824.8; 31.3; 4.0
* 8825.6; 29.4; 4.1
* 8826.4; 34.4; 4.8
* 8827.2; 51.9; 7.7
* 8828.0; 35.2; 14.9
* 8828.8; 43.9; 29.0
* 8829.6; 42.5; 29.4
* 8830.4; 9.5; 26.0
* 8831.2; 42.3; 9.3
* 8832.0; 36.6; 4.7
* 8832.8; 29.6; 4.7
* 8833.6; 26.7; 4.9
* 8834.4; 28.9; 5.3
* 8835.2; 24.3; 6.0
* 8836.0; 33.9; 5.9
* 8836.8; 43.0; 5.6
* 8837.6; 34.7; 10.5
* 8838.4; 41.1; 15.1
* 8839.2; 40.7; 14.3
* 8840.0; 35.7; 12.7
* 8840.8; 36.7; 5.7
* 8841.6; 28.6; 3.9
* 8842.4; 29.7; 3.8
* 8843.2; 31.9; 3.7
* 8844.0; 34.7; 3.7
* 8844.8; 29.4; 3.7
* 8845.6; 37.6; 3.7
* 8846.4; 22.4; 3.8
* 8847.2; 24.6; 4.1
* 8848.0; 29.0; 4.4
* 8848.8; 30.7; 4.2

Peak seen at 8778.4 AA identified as [N II] 6583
